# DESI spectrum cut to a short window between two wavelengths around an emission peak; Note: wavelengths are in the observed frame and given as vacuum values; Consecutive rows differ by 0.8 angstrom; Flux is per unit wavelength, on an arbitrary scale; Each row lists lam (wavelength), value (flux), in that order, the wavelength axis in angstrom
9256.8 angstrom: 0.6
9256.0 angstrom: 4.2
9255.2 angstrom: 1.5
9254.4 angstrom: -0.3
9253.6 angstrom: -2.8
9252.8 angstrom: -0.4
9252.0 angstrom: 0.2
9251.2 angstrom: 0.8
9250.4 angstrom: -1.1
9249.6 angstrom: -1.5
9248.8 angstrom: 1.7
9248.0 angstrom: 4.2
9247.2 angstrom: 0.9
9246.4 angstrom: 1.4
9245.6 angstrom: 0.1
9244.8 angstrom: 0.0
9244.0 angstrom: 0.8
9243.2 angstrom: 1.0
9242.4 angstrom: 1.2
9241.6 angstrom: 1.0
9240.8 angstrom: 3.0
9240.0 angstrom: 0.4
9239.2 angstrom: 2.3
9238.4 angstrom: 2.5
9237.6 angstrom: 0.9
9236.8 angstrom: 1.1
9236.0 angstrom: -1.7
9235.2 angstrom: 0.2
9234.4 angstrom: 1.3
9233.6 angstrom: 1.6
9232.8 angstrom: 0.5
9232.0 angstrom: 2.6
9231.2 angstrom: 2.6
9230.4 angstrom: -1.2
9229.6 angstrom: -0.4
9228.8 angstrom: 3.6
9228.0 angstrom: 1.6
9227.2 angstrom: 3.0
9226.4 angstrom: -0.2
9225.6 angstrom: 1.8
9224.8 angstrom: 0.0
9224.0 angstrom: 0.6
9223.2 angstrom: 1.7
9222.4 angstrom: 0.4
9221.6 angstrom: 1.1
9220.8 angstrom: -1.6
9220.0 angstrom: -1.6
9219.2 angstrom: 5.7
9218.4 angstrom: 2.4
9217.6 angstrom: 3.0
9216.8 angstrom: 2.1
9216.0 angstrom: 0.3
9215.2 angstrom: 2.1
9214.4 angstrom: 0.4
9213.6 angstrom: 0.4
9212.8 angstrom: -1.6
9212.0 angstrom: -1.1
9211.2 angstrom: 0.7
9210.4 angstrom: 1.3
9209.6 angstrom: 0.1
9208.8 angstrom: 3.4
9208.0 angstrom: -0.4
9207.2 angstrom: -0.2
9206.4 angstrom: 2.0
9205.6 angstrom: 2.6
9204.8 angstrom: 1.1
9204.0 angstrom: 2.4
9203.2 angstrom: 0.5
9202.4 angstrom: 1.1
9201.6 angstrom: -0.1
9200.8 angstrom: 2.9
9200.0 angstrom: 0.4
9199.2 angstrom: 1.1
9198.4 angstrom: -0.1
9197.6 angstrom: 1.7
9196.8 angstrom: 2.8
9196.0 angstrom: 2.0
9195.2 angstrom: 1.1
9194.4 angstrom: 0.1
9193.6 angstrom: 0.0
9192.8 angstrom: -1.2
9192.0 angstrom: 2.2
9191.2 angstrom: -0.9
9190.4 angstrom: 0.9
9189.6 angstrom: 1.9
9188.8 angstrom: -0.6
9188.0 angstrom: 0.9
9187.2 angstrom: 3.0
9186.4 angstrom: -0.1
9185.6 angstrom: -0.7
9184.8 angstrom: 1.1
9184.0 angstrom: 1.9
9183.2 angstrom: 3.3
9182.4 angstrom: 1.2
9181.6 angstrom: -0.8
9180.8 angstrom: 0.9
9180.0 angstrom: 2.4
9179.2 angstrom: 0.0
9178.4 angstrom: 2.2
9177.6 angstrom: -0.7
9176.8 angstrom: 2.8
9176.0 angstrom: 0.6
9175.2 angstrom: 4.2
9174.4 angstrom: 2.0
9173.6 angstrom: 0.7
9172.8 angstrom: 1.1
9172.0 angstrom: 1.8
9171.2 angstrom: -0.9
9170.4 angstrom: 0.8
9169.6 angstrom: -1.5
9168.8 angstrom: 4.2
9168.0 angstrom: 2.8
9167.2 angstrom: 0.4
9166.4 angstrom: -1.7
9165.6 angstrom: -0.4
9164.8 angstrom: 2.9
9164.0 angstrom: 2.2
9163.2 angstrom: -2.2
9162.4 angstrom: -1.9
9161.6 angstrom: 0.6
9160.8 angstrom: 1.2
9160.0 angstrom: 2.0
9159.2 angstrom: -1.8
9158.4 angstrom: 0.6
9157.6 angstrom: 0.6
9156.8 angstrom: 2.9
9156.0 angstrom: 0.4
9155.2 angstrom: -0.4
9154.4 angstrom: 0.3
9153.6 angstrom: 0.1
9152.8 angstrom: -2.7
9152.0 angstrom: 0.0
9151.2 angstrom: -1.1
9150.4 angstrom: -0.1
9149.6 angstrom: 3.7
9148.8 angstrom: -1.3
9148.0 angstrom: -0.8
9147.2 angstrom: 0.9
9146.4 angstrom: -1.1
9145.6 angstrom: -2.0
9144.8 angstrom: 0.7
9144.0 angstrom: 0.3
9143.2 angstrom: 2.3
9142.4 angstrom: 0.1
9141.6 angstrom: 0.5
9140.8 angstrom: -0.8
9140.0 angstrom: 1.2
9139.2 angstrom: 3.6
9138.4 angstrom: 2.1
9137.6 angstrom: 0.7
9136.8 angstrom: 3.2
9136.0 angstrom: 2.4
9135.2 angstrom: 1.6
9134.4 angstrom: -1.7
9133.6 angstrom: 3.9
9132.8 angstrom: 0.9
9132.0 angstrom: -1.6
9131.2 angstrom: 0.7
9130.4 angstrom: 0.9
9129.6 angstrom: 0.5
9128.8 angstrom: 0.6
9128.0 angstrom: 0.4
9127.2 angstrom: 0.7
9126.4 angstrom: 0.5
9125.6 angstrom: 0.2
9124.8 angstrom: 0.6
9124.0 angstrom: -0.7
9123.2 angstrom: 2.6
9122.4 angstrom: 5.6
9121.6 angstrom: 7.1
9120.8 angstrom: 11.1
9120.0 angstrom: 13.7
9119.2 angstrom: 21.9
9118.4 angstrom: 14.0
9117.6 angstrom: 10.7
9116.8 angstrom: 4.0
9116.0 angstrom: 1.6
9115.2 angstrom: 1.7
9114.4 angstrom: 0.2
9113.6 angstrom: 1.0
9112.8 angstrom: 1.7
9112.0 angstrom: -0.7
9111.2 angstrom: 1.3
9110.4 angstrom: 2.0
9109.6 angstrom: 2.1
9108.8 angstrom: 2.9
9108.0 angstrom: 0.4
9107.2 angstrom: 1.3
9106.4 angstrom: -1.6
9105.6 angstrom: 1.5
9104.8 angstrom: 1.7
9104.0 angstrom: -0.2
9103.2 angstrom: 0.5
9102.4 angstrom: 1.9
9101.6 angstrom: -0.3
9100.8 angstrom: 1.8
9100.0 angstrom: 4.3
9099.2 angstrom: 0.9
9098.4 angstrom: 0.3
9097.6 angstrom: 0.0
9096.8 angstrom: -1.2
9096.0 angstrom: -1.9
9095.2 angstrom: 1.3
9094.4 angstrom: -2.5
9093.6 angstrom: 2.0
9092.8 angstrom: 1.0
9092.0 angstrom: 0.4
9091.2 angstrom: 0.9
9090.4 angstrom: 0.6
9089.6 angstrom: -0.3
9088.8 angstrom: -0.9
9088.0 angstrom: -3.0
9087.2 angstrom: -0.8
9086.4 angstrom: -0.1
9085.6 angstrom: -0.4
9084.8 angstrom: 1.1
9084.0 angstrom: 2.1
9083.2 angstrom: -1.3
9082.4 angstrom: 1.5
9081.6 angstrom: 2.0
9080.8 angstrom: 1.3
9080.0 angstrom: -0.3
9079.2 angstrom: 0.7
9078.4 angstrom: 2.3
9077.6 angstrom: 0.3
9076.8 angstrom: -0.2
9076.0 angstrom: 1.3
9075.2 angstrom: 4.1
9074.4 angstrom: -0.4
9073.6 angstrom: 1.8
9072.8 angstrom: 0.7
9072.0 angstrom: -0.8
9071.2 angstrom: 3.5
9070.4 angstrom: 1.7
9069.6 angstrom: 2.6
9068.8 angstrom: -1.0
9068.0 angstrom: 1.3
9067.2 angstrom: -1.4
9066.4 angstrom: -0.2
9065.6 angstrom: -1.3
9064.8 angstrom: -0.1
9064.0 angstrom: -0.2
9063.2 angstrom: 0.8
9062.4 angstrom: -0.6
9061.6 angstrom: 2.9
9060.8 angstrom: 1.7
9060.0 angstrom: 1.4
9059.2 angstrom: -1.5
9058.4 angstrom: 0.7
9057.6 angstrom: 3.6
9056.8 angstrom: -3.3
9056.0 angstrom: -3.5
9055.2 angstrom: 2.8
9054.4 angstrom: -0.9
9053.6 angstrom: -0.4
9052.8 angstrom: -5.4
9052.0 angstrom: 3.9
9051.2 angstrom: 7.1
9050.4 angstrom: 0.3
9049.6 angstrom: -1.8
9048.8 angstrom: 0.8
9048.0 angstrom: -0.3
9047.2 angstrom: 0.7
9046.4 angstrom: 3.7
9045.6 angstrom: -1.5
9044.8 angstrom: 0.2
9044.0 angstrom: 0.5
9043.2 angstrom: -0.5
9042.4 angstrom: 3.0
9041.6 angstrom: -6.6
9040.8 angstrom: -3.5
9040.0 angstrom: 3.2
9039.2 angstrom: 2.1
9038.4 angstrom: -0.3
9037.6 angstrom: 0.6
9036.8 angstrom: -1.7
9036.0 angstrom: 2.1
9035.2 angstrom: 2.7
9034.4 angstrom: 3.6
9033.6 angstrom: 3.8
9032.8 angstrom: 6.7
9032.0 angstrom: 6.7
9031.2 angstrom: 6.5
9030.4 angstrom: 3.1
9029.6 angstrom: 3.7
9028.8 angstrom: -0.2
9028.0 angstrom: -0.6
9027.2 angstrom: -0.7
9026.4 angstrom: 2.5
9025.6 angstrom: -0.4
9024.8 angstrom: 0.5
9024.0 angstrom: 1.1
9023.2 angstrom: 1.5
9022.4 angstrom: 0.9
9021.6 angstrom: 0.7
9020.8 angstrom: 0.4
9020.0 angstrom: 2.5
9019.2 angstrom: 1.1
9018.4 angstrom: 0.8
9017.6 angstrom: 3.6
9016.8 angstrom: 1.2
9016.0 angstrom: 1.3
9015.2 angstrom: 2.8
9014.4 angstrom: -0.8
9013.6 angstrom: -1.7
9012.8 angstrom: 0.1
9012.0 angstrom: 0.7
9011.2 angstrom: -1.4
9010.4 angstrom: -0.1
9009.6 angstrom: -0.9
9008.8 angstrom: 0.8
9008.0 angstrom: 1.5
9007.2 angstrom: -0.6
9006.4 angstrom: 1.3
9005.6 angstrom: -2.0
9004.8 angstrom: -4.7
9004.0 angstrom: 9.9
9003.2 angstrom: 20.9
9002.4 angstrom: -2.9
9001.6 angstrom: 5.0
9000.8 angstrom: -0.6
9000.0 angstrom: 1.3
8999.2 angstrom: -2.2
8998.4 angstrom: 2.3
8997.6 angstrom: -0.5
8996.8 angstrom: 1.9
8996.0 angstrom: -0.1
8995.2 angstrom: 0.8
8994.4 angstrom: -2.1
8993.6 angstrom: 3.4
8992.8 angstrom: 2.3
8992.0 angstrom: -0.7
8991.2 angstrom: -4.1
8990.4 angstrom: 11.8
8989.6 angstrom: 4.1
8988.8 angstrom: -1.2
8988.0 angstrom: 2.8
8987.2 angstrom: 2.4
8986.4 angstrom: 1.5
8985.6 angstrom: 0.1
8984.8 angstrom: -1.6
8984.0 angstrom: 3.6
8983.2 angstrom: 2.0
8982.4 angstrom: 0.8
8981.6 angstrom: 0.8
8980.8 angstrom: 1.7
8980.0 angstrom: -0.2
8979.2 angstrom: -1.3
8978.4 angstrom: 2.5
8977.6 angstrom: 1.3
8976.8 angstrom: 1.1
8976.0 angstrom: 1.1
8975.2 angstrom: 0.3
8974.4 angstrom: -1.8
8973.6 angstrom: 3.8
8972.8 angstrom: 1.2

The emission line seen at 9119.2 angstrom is [O III]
